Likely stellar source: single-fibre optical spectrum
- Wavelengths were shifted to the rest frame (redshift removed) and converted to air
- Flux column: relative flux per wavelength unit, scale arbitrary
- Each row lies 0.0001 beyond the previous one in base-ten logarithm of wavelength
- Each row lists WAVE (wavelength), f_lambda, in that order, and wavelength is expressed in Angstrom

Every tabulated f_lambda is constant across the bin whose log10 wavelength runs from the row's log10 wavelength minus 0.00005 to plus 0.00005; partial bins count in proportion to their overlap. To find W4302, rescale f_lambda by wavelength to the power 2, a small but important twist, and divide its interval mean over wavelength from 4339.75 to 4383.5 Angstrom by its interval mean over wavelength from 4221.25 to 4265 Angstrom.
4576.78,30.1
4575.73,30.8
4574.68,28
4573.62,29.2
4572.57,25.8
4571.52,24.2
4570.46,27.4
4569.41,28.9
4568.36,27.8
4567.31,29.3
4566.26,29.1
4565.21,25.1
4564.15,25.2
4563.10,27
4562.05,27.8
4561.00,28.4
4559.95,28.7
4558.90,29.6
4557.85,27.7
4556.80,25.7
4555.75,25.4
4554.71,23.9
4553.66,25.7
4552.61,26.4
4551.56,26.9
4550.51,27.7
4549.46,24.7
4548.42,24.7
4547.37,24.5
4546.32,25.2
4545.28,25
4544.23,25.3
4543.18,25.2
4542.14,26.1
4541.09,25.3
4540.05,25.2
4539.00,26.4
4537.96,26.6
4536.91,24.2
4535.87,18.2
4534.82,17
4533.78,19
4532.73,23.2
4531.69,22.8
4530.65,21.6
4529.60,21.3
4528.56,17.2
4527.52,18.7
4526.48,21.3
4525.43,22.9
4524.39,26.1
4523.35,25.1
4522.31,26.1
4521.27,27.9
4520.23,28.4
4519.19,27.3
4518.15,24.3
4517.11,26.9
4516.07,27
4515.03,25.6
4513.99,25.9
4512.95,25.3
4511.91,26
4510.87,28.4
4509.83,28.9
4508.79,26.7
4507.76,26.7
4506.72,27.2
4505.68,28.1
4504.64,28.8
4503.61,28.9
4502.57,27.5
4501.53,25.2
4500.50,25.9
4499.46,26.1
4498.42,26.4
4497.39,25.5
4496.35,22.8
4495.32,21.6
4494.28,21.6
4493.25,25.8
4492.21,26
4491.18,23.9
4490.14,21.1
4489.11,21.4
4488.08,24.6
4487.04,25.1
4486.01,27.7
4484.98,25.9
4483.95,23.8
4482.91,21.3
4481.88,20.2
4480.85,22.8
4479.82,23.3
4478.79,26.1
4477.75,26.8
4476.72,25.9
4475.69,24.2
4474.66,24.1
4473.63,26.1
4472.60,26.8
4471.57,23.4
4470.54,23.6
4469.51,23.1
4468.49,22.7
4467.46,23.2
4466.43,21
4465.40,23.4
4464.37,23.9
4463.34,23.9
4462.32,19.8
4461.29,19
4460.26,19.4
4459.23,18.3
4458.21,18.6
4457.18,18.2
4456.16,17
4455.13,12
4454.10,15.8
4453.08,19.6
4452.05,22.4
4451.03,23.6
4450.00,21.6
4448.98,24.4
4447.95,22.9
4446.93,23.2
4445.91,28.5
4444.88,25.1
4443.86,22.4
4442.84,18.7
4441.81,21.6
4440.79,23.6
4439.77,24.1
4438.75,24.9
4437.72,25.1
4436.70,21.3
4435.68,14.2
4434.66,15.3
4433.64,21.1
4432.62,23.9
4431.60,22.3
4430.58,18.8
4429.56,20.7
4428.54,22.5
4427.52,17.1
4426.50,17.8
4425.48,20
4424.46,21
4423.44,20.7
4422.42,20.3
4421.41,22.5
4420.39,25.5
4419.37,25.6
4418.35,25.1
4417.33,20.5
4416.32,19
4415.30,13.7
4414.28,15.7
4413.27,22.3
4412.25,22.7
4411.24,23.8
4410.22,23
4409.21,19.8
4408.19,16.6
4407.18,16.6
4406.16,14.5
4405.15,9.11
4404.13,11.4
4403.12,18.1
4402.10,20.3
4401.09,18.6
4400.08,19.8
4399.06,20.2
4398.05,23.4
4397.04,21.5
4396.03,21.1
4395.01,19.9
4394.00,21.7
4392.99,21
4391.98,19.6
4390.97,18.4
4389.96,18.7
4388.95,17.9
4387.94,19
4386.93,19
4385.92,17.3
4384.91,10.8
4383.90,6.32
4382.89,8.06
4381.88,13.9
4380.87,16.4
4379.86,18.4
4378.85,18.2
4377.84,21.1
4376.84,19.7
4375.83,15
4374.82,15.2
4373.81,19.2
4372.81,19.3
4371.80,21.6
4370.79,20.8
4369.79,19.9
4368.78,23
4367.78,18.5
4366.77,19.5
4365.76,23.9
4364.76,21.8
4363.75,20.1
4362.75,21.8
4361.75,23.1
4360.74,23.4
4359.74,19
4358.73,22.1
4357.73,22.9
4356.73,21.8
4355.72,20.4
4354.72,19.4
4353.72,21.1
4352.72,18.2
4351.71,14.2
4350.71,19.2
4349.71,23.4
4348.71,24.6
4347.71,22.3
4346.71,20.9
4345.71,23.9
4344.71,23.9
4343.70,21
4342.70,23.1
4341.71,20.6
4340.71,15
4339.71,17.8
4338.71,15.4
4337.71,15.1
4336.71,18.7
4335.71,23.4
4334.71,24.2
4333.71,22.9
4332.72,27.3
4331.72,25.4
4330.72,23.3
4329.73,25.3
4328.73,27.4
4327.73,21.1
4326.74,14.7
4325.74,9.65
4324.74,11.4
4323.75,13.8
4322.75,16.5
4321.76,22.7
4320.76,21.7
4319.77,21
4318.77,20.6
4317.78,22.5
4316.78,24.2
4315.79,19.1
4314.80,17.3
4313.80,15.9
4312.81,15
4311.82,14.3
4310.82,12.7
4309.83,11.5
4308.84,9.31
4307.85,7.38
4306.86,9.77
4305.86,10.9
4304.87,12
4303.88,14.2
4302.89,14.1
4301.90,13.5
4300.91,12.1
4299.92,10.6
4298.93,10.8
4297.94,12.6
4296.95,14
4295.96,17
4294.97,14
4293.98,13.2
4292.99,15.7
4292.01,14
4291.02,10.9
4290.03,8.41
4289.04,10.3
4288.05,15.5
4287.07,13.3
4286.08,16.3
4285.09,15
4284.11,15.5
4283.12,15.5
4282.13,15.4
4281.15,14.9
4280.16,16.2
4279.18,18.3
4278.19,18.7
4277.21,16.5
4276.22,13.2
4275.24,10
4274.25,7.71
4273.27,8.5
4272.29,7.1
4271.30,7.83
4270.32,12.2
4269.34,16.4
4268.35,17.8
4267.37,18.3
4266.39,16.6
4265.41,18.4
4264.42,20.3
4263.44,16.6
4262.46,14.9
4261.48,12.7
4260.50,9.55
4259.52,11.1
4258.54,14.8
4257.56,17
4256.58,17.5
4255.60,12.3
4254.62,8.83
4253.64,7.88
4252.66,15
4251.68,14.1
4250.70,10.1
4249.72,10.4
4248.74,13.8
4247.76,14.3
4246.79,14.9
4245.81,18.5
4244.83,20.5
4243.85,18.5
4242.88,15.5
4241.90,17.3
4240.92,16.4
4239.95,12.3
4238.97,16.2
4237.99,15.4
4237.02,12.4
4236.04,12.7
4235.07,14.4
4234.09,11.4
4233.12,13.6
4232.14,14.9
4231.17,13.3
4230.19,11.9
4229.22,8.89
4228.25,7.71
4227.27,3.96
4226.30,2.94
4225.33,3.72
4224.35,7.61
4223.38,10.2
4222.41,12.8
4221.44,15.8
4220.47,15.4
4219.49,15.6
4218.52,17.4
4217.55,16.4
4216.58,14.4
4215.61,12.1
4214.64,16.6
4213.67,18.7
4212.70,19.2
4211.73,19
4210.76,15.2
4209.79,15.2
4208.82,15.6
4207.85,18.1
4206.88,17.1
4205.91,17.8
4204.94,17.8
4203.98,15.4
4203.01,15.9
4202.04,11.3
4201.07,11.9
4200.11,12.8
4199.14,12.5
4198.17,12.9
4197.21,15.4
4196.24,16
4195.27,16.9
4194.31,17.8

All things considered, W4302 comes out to 1.62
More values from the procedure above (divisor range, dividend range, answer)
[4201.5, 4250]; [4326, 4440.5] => 1.52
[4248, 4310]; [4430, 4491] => 1.82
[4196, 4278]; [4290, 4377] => 1.38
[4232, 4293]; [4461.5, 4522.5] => 1.97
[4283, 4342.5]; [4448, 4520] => 1.58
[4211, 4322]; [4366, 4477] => 1.54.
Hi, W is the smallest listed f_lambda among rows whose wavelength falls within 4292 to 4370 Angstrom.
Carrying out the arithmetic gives 7.38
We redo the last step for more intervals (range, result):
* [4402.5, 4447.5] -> 9.11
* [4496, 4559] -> 17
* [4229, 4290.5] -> 7.1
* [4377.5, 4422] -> 6.32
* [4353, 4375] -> 15.2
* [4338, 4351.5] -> 15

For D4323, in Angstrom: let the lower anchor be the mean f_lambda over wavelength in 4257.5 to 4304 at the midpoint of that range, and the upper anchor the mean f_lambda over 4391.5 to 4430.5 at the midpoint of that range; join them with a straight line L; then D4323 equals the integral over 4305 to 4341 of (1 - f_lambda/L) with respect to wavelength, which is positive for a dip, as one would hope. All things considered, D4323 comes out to -4.5 Angstrom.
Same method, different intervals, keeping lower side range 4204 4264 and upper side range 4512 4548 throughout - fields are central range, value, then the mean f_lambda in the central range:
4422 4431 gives 0.3 Angstrom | 19.9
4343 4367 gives -4.4 Angstrom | 21.4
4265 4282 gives 1.3 Angstrom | 14.1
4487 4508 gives -2.1 Angstrom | 25.2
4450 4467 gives 1.4 Angstrom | 19.8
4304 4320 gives 1.5 Angstrom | 15.1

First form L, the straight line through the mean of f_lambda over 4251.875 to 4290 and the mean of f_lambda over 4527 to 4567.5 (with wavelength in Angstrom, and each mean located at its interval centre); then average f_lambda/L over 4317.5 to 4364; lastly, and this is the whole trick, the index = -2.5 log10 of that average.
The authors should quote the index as -0.23 mag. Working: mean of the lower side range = 14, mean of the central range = 20.6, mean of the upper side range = 24.8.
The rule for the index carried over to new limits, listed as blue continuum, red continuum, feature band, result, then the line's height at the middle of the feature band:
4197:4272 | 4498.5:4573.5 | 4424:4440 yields 0.05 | 21.6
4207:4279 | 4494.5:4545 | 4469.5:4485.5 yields -0.05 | 23.2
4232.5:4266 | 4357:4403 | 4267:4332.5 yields 0.08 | 16.2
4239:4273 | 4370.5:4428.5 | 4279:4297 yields 0.07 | 15.3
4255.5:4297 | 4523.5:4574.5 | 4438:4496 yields -0.04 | 21.8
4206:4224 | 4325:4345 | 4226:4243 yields 0.33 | 16.6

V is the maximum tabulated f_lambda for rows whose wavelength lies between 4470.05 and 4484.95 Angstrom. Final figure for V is 26.8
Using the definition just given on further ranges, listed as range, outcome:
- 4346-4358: 24.6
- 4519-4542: 28.4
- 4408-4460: 28.5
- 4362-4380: 23.9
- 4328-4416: 27.4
